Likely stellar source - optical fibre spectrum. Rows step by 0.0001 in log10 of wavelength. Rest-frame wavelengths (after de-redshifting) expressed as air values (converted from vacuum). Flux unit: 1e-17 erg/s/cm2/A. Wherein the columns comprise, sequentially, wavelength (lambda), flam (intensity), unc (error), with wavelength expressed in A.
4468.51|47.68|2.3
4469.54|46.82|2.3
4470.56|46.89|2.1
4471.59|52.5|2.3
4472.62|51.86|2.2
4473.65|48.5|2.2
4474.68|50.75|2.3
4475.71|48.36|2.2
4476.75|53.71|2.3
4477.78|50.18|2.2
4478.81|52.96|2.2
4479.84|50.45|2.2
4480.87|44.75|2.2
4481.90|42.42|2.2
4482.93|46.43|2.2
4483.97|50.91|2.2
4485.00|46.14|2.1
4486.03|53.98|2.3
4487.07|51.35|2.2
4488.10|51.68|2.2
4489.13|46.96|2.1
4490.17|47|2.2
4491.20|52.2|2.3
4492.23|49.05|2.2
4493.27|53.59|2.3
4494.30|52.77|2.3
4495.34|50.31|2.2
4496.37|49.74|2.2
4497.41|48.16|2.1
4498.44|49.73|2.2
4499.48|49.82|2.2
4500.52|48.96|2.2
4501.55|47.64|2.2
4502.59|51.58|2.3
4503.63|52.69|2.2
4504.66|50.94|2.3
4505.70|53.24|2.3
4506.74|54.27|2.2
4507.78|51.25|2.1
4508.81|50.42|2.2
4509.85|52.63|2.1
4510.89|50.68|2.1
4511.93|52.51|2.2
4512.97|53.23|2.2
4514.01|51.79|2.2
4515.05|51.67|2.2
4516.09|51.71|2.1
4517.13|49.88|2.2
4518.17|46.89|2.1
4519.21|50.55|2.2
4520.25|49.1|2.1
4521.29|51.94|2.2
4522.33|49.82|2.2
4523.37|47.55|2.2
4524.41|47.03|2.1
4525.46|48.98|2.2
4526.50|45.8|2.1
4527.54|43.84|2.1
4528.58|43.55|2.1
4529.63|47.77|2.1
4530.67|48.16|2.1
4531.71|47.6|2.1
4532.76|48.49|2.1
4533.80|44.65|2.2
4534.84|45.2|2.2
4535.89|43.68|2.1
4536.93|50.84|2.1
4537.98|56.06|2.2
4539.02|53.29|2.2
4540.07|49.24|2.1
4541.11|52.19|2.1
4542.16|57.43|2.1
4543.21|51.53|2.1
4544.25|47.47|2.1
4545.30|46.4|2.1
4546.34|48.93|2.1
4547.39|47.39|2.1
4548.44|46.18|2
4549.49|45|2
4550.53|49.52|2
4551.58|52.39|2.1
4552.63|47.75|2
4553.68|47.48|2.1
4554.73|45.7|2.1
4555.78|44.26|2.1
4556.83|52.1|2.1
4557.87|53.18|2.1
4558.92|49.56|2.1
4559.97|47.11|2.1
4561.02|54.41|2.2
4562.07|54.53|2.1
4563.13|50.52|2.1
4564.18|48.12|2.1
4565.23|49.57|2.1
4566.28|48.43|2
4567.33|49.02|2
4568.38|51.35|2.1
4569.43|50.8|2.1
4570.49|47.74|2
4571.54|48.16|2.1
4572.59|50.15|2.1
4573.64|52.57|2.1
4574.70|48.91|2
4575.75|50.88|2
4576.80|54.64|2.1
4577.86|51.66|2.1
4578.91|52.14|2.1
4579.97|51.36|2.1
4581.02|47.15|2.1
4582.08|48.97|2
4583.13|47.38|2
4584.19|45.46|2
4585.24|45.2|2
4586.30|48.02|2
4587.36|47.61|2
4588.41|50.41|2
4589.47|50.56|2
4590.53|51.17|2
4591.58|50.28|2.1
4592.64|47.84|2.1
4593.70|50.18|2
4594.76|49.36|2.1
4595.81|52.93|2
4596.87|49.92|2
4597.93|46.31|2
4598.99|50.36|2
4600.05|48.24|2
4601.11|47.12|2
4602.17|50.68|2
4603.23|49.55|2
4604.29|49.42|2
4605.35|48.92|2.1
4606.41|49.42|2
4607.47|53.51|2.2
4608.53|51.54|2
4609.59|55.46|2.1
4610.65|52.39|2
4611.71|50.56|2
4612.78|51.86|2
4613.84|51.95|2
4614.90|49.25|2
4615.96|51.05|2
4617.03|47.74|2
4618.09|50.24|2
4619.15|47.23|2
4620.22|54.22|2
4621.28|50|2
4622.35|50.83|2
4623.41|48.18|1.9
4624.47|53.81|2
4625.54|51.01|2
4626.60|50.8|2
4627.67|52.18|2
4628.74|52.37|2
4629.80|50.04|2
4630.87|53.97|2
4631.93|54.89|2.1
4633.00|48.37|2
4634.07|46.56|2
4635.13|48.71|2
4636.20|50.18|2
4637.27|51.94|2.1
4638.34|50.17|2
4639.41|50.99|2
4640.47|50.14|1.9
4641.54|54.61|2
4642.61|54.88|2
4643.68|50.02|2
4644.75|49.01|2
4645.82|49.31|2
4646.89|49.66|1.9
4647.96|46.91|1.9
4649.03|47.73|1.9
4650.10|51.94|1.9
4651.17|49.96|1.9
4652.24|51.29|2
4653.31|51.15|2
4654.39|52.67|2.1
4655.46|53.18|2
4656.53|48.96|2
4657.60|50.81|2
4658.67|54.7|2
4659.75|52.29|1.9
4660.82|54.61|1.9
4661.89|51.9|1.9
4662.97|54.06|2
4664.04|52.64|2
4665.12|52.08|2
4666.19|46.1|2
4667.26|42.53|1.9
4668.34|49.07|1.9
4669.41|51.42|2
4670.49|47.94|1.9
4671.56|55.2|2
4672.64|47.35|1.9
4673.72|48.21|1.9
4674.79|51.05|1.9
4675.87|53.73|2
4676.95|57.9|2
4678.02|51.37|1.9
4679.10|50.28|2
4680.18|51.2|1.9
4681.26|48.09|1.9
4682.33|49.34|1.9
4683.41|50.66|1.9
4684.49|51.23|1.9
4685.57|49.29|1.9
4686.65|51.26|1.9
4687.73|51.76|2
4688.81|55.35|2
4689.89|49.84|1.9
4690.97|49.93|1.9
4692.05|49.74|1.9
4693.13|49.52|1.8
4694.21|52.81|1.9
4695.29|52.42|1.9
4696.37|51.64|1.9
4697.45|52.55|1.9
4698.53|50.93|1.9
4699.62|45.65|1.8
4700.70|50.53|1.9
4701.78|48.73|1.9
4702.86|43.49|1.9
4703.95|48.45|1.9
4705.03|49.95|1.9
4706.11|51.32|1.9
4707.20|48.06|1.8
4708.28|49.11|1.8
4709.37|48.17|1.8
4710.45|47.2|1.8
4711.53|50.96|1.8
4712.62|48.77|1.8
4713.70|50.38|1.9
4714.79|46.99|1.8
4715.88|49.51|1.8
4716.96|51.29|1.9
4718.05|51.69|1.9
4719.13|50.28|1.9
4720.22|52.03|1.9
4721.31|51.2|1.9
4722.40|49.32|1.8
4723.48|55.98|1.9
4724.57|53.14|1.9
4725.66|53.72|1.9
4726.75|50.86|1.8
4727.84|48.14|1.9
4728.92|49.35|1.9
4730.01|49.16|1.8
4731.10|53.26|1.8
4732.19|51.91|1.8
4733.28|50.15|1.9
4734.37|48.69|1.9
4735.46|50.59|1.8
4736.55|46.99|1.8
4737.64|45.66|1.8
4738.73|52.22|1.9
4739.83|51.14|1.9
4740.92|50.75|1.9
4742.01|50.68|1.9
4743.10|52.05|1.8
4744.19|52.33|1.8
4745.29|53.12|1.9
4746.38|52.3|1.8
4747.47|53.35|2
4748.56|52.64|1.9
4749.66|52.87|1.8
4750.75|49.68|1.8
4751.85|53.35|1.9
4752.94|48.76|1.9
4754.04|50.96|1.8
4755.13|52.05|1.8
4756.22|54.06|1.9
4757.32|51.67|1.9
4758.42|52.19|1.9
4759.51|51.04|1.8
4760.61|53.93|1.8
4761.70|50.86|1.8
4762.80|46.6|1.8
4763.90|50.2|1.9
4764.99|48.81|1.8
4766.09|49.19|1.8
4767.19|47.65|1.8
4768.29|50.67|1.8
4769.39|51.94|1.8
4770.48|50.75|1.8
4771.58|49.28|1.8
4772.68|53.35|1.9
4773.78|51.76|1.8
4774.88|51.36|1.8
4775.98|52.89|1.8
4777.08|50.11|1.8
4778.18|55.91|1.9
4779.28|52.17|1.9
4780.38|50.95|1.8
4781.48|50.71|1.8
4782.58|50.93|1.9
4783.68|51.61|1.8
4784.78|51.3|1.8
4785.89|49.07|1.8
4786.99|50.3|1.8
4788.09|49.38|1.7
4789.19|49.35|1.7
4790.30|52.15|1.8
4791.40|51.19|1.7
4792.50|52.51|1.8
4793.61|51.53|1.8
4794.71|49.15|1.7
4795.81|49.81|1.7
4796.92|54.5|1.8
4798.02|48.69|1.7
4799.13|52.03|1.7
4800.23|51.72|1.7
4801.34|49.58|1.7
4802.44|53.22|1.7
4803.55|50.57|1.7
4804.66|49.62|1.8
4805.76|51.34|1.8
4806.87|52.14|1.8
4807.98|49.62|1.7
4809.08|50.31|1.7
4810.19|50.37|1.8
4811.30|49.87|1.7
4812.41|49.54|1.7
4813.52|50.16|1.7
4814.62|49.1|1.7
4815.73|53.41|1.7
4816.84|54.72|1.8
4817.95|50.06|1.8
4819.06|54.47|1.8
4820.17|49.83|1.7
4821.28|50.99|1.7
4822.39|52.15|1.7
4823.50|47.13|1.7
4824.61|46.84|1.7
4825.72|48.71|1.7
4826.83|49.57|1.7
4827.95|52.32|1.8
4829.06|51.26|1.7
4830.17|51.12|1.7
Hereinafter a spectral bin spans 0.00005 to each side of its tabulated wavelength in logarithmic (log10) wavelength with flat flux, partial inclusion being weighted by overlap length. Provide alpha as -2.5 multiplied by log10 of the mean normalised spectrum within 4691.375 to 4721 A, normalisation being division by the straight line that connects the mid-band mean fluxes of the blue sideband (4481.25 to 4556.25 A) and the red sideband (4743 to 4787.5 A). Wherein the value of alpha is 0.02 mag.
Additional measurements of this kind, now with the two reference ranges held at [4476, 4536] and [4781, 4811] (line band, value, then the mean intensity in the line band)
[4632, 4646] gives -0.01 mag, 50.5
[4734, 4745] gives 0.01 mag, 50.2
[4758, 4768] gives 0.01 mag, 50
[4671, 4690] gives -0.02 mag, 51.3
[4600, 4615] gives -0.02 mag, 50.8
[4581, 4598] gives 0.02 mag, 48.9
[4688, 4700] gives -0.01 mag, 51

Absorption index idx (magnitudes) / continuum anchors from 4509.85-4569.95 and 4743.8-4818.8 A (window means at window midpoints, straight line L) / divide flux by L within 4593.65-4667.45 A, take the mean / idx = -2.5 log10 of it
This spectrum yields -0.015 mag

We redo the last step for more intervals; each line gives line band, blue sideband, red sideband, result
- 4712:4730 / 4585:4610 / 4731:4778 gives 0.000 mag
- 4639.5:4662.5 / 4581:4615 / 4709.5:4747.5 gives -0.024 mag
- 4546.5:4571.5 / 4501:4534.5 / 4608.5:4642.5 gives 0.022 mag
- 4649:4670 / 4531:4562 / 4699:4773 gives -0.023 mag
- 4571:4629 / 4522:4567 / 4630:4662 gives -0.003 mag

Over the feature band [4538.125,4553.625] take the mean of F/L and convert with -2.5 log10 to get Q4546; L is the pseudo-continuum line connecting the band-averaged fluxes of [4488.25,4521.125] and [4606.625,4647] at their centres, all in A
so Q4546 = 0.02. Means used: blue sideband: 50.7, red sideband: 51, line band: 49.7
